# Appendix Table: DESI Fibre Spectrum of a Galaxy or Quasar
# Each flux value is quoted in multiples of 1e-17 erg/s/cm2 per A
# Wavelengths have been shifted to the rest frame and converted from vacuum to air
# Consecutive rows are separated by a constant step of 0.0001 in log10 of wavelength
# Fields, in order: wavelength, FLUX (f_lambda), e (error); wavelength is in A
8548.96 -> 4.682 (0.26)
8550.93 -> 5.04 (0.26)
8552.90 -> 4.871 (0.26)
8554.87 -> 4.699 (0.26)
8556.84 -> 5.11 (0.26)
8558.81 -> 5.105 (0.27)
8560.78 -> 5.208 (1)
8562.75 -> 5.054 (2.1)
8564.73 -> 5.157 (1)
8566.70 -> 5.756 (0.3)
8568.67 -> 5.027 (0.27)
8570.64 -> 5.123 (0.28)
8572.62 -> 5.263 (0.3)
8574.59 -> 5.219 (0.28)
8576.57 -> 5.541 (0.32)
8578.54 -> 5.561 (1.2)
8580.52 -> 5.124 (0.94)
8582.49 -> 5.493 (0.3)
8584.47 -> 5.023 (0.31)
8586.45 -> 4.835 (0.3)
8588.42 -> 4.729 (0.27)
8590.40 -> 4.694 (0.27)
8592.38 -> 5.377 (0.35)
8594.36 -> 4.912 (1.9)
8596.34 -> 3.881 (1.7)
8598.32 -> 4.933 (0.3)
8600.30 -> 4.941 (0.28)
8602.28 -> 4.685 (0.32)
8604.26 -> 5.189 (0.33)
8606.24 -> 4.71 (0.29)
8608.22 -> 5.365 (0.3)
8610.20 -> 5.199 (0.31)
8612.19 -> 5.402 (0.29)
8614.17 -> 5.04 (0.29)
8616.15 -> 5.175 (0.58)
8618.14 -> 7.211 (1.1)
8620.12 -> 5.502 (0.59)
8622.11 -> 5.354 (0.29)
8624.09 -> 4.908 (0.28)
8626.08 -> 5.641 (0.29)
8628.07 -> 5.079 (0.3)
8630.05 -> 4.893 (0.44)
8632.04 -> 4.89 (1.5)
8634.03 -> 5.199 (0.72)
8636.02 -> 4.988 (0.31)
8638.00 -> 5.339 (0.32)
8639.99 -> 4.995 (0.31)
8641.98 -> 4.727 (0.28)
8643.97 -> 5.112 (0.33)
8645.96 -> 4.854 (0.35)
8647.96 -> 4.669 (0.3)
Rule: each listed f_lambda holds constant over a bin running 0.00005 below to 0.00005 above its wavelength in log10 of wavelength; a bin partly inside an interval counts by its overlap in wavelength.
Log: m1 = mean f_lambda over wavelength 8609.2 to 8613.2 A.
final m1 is 5.3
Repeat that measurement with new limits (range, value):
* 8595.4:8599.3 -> 4.41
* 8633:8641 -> 5.13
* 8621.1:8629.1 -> 5.24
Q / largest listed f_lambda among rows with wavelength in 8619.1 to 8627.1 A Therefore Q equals 5.641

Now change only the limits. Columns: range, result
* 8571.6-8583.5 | 5.561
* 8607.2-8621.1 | 7.211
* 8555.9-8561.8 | 5.208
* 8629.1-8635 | 5.199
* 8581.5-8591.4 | 5.493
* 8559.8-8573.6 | 5.756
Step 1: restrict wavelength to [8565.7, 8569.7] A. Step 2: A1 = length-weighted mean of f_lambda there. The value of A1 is 5.4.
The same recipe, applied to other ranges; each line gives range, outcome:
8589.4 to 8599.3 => 4.76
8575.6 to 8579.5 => 5.56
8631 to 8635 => 5.04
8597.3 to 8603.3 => 4.85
